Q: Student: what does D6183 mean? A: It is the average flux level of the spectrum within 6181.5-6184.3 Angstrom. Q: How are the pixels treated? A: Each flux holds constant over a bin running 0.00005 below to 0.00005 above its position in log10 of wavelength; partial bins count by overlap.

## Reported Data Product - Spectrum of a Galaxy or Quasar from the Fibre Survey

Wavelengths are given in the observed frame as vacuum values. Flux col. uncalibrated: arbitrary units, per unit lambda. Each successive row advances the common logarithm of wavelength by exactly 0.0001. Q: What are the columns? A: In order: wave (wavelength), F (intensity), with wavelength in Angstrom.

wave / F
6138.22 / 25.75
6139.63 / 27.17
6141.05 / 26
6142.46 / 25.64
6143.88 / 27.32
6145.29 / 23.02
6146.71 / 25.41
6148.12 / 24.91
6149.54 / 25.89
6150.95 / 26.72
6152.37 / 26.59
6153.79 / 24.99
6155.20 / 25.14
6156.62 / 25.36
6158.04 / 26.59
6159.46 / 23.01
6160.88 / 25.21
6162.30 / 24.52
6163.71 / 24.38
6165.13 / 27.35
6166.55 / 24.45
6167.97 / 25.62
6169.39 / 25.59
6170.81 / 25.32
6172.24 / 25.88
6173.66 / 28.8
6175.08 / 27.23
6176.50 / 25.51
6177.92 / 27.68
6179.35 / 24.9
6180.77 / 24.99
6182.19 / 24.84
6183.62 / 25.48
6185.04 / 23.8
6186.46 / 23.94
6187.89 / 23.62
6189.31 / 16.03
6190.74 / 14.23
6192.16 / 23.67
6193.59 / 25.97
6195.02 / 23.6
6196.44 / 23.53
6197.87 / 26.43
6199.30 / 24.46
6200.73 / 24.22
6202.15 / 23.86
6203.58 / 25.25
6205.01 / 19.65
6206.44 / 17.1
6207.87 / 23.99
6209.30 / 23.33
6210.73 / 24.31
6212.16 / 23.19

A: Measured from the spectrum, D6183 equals 25.1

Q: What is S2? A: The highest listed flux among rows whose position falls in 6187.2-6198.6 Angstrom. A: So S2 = 26.43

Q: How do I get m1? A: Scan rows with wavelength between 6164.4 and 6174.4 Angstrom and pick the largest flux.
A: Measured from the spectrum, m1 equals 28.8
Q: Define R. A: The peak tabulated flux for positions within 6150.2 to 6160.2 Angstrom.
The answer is 26.72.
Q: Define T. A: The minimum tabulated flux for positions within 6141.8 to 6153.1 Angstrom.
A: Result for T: 23.02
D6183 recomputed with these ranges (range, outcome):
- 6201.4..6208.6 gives 22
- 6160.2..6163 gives 24.9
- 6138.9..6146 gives 25.8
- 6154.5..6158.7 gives 25.7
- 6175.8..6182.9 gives 25.6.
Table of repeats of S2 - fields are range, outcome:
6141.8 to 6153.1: 27.32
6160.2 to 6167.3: 27.35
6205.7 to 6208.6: 23.99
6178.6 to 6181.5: 24.99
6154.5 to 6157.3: 25.36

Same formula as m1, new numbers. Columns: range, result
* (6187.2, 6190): 23.62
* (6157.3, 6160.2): 26.59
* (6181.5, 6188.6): 25.48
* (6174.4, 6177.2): 27.23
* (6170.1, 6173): 25.88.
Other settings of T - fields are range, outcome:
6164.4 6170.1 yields 24.45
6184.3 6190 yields 16.03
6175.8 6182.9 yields 24.84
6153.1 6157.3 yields 24.99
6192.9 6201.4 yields 23.53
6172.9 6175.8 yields 27.23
